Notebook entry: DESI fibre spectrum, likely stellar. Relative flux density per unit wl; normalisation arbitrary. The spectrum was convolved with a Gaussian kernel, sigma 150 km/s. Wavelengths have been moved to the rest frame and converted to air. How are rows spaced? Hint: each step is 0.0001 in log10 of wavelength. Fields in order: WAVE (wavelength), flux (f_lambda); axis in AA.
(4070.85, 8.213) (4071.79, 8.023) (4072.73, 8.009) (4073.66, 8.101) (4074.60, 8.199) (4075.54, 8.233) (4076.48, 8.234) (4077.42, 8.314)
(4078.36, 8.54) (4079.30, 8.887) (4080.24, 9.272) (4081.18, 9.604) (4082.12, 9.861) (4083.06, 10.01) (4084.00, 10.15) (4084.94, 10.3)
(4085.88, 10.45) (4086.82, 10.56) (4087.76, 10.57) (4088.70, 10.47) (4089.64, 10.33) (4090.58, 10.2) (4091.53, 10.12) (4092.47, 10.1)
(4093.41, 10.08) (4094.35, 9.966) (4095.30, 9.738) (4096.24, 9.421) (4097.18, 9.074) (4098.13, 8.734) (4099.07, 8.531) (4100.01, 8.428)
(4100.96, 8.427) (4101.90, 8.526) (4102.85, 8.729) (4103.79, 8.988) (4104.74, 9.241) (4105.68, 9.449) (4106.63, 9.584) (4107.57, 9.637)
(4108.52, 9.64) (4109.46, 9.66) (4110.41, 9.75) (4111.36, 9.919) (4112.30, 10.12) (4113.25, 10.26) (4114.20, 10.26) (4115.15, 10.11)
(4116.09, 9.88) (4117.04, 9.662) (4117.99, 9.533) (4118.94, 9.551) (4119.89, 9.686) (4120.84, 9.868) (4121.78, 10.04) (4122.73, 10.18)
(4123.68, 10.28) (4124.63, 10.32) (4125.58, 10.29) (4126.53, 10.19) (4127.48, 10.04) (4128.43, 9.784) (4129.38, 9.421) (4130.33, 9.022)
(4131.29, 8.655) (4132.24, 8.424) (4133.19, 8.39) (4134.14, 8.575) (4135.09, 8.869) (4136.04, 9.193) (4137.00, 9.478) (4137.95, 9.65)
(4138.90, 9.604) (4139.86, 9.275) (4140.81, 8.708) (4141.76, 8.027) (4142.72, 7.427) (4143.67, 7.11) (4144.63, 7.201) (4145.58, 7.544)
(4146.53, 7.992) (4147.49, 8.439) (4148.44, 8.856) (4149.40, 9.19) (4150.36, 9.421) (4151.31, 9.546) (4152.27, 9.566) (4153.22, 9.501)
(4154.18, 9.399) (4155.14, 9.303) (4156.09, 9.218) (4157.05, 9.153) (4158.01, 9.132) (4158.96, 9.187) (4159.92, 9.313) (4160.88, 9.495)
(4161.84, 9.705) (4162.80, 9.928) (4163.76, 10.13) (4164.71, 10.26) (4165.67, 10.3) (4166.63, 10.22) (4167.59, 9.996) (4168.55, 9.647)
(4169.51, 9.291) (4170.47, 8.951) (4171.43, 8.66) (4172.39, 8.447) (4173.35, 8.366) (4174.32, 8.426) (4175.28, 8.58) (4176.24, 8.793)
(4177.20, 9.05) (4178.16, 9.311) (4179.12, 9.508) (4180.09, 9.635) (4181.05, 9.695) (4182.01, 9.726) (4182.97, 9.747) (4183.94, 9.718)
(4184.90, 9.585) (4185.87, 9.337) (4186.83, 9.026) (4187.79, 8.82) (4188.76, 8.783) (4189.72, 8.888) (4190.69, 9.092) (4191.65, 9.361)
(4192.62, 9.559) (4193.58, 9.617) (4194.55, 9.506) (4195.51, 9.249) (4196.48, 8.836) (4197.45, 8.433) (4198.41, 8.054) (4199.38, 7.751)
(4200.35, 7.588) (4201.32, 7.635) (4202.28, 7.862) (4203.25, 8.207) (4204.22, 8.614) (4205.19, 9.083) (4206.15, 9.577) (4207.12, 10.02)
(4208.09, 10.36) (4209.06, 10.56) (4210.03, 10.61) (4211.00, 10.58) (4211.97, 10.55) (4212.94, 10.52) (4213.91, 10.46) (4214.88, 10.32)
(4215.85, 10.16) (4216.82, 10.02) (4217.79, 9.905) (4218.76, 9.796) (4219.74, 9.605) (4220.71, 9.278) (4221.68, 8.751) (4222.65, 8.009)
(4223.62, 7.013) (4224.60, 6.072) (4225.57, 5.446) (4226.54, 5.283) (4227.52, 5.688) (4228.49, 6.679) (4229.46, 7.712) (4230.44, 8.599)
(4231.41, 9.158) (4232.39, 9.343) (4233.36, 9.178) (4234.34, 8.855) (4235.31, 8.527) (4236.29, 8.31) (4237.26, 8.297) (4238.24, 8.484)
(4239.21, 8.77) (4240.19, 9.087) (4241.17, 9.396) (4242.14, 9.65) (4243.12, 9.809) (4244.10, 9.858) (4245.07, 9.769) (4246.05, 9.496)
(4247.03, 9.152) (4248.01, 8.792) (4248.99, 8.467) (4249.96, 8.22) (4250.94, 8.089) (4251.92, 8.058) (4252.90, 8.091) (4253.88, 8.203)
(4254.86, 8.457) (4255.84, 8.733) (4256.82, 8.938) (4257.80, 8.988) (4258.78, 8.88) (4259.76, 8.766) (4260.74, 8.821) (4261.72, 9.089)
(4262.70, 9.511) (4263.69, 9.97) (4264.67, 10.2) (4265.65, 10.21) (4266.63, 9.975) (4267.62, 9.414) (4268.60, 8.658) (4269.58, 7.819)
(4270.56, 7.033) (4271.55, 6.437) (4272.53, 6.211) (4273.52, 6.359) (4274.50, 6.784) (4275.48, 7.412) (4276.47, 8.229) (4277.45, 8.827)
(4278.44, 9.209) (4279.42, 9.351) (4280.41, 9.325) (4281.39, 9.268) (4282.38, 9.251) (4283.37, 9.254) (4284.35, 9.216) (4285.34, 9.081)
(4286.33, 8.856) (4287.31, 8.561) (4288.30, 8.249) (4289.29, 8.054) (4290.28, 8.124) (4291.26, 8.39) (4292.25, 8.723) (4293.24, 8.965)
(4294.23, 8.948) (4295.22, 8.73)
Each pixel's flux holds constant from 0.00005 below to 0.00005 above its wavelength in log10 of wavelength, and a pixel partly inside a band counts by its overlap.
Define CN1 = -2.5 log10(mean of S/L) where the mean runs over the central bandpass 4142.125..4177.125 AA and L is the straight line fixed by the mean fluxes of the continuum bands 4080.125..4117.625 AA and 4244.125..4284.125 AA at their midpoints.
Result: 0.03 mag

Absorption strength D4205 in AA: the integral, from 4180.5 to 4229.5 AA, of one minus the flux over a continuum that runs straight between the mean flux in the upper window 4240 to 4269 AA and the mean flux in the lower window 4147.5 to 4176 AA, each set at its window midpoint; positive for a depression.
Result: 1.57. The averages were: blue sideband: 9.33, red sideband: 9.09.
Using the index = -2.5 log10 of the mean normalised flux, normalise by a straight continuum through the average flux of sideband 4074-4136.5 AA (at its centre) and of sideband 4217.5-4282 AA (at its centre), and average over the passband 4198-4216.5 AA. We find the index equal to -0.07 mag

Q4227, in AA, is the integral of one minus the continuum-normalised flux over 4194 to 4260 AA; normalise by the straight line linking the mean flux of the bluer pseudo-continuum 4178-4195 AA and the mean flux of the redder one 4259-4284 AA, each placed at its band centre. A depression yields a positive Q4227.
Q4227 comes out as 1.6 AA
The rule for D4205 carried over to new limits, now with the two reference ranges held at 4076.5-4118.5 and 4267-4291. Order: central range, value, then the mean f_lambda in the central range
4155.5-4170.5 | -0.8 AA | 9.64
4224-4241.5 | 1.4 AA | 7.92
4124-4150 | 1.2 AA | 8.88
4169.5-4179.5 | 0.2 AA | 8.83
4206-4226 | -1.5 AA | 9.41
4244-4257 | -0.3 AA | 8.7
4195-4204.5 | 0.7 AA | 8.22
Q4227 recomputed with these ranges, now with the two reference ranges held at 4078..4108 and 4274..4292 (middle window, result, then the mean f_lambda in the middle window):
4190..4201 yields 0.3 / 8.8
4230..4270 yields -0.8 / 8.98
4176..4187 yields -0.4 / 9.45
